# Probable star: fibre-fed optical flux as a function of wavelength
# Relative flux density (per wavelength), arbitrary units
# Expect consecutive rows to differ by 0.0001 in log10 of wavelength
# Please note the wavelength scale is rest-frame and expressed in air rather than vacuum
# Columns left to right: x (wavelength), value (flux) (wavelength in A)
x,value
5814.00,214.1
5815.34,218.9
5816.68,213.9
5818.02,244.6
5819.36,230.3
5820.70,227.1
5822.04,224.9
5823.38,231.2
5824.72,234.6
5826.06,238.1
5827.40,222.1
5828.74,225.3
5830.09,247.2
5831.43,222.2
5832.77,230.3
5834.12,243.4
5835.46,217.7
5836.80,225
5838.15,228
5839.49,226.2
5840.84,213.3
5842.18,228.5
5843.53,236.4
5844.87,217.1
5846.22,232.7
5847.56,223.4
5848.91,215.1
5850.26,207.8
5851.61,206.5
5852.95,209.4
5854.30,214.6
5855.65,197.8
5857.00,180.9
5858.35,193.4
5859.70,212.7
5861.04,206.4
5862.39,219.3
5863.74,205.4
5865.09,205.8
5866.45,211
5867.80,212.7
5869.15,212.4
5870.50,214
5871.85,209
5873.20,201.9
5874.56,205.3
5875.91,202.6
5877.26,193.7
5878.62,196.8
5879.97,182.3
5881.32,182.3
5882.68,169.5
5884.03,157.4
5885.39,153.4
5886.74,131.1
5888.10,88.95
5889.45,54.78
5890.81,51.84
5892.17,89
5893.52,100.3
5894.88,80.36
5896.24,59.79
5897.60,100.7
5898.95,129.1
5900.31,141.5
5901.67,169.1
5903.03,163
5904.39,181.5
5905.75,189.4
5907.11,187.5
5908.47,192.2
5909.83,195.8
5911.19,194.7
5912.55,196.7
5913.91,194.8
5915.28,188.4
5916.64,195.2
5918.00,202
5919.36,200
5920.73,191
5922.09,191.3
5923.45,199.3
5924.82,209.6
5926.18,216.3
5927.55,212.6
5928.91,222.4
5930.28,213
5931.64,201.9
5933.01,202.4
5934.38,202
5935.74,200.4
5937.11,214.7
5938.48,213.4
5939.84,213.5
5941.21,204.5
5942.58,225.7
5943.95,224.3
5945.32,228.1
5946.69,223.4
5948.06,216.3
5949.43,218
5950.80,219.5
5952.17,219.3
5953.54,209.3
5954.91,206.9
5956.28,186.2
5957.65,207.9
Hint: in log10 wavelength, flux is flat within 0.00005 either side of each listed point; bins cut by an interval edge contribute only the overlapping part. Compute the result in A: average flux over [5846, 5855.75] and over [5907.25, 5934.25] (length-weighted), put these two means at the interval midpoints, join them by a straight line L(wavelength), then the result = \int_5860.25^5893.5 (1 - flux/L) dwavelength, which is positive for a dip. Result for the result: 5.9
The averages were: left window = 213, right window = 201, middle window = 172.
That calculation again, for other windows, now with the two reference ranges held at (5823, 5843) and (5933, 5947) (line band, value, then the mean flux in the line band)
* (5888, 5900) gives 7.4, 85.4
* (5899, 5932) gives 3.8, 192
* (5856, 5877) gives 1.7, 206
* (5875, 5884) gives 1.5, 186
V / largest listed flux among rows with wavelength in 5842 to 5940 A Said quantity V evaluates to 236.4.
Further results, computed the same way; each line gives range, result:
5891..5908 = 189.4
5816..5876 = 247.2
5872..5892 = 205.3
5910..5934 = 222.4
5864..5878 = 214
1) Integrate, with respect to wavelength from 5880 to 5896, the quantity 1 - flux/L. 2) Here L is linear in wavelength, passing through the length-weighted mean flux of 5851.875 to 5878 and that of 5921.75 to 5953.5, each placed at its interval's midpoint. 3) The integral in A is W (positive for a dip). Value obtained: 7.1 A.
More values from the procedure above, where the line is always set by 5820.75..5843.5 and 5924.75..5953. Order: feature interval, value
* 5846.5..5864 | 1.4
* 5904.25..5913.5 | 1.1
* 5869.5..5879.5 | 0.9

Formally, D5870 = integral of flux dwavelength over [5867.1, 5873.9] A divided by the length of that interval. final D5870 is 210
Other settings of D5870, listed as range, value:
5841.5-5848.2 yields 228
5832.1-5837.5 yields 229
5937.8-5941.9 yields 211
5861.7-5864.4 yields 212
